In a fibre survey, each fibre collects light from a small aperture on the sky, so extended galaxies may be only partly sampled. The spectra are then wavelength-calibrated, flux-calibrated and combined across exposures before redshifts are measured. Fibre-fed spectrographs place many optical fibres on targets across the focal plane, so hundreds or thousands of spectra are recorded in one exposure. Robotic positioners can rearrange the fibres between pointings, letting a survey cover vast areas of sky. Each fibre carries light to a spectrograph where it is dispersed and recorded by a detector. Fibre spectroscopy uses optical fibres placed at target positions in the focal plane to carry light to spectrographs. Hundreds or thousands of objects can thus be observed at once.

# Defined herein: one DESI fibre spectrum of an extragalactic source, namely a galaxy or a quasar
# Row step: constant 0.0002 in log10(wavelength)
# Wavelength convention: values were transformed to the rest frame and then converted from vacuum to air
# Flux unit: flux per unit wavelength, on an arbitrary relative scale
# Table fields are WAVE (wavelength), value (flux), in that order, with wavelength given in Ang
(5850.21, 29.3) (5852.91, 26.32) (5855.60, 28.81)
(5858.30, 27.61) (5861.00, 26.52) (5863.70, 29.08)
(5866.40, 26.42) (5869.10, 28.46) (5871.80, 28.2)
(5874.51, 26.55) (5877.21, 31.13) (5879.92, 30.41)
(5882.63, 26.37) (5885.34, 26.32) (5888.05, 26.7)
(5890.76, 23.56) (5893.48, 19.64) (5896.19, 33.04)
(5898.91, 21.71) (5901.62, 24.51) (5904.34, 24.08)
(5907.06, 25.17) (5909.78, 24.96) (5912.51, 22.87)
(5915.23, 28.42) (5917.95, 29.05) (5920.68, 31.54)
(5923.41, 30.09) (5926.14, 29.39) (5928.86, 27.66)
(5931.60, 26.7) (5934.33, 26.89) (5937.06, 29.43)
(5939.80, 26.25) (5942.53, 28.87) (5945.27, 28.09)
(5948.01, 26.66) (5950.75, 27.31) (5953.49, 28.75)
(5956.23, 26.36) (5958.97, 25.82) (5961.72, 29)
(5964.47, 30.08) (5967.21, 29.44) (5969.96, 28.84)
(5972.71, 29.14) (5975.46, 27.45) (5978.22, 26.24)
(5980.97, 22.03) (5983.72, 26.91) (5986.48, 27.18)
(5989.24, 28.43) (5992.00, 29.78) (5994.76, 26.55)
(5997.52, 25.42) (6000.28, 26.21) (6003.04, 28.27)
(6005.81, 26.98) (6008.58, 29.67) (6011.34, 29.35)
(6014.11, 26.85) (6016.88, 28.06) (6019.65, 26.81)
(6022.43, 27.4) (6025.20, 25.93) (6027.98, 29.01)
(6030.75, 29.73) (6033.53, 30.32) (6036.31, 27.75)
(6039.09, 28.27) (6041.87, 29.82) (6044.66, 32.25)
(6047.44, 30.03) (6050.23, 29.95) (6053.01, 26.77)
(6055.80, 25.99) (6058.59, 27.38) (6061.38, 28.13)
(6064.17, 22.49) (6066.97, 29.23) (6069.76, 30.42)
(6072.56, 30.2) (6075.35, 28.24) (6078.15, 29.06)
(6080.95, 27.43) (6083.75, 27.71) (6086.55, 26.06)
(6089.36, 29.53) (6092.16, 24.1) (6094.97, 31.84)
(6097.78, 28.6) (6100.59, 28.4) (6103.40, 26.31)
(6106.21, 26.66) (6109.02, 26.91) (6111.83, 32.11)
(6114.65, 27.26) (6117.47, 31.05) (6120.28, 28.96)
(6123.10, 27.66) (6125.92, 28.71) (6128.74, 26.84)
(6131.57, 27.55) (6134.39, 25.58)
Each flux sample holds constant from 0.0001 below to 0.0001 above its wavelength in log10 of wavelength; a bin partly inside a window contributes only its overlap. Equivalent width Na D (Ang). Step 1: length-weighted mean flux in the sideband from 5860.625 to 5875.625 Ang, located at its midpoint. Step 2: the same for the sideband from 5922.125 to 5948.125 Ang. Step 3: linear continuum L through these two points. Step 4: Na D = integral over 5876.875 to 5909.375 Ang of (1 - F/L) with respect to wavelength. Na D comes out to 2.2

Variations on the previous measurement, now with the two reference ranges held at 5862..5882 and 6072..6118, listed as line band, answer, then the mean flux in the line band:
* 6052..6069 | 0.9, 26.8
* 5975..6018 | 1.7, 27.2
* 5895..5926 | 1.7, 26.9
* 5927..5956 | 0.8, 27.6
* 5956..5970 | 0.0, 28.4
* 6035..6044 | -0.2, 28.9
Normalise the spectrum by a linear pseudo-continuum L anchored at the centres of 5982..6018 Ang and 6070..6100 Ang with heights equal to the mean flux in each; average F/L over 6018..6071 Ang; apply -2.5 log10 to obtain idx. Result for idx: -0.01 mag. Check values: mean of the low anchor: 27.6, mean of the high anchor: 28.4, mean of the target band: 28.3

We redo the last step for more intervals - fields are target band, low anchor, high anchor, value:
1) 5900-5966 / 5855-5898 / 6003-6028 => 0.00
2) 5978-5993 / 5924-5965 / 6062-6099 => 0.05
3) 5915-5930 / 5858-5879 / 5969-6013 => -0.06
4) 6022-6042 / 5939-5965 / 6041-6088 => -0.02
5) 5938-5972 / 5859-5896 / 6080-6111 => -0.03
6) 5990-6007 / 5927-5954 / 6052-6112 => 0.02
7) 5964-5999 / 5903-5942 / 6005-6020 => 0.02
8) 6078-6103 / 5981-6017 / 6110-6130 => 0.02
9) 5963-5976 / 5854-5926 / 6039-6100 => -0.06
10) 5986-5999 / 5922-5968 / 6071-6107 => 0.02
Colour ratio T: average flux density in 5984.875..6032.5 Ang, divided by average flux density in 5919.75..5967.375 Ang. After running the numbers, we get 1.0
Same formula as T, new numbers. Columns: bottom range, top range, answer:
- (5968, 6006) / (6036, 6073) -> 1.05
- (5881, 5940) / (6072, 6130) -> 1.06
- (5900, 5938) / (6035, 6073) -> 1.05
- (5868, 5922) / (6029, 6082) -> 1.07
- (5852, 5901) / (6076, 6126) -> 1.04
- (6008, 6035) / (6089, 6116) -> 0.99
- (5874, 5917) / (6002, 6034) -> 1.08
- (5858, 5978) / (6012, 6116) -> 1.03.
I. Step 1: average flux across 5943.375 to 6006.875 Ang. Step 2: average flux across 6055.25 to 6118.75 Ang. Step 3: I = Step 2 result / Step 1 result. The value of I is 1.02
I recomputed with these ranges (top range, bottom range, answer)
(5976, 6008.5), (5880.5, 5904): 1.06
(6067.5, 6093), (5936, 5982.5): 1.02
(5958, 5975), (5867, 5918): 1.09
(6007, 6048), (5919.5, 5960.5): 1.03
